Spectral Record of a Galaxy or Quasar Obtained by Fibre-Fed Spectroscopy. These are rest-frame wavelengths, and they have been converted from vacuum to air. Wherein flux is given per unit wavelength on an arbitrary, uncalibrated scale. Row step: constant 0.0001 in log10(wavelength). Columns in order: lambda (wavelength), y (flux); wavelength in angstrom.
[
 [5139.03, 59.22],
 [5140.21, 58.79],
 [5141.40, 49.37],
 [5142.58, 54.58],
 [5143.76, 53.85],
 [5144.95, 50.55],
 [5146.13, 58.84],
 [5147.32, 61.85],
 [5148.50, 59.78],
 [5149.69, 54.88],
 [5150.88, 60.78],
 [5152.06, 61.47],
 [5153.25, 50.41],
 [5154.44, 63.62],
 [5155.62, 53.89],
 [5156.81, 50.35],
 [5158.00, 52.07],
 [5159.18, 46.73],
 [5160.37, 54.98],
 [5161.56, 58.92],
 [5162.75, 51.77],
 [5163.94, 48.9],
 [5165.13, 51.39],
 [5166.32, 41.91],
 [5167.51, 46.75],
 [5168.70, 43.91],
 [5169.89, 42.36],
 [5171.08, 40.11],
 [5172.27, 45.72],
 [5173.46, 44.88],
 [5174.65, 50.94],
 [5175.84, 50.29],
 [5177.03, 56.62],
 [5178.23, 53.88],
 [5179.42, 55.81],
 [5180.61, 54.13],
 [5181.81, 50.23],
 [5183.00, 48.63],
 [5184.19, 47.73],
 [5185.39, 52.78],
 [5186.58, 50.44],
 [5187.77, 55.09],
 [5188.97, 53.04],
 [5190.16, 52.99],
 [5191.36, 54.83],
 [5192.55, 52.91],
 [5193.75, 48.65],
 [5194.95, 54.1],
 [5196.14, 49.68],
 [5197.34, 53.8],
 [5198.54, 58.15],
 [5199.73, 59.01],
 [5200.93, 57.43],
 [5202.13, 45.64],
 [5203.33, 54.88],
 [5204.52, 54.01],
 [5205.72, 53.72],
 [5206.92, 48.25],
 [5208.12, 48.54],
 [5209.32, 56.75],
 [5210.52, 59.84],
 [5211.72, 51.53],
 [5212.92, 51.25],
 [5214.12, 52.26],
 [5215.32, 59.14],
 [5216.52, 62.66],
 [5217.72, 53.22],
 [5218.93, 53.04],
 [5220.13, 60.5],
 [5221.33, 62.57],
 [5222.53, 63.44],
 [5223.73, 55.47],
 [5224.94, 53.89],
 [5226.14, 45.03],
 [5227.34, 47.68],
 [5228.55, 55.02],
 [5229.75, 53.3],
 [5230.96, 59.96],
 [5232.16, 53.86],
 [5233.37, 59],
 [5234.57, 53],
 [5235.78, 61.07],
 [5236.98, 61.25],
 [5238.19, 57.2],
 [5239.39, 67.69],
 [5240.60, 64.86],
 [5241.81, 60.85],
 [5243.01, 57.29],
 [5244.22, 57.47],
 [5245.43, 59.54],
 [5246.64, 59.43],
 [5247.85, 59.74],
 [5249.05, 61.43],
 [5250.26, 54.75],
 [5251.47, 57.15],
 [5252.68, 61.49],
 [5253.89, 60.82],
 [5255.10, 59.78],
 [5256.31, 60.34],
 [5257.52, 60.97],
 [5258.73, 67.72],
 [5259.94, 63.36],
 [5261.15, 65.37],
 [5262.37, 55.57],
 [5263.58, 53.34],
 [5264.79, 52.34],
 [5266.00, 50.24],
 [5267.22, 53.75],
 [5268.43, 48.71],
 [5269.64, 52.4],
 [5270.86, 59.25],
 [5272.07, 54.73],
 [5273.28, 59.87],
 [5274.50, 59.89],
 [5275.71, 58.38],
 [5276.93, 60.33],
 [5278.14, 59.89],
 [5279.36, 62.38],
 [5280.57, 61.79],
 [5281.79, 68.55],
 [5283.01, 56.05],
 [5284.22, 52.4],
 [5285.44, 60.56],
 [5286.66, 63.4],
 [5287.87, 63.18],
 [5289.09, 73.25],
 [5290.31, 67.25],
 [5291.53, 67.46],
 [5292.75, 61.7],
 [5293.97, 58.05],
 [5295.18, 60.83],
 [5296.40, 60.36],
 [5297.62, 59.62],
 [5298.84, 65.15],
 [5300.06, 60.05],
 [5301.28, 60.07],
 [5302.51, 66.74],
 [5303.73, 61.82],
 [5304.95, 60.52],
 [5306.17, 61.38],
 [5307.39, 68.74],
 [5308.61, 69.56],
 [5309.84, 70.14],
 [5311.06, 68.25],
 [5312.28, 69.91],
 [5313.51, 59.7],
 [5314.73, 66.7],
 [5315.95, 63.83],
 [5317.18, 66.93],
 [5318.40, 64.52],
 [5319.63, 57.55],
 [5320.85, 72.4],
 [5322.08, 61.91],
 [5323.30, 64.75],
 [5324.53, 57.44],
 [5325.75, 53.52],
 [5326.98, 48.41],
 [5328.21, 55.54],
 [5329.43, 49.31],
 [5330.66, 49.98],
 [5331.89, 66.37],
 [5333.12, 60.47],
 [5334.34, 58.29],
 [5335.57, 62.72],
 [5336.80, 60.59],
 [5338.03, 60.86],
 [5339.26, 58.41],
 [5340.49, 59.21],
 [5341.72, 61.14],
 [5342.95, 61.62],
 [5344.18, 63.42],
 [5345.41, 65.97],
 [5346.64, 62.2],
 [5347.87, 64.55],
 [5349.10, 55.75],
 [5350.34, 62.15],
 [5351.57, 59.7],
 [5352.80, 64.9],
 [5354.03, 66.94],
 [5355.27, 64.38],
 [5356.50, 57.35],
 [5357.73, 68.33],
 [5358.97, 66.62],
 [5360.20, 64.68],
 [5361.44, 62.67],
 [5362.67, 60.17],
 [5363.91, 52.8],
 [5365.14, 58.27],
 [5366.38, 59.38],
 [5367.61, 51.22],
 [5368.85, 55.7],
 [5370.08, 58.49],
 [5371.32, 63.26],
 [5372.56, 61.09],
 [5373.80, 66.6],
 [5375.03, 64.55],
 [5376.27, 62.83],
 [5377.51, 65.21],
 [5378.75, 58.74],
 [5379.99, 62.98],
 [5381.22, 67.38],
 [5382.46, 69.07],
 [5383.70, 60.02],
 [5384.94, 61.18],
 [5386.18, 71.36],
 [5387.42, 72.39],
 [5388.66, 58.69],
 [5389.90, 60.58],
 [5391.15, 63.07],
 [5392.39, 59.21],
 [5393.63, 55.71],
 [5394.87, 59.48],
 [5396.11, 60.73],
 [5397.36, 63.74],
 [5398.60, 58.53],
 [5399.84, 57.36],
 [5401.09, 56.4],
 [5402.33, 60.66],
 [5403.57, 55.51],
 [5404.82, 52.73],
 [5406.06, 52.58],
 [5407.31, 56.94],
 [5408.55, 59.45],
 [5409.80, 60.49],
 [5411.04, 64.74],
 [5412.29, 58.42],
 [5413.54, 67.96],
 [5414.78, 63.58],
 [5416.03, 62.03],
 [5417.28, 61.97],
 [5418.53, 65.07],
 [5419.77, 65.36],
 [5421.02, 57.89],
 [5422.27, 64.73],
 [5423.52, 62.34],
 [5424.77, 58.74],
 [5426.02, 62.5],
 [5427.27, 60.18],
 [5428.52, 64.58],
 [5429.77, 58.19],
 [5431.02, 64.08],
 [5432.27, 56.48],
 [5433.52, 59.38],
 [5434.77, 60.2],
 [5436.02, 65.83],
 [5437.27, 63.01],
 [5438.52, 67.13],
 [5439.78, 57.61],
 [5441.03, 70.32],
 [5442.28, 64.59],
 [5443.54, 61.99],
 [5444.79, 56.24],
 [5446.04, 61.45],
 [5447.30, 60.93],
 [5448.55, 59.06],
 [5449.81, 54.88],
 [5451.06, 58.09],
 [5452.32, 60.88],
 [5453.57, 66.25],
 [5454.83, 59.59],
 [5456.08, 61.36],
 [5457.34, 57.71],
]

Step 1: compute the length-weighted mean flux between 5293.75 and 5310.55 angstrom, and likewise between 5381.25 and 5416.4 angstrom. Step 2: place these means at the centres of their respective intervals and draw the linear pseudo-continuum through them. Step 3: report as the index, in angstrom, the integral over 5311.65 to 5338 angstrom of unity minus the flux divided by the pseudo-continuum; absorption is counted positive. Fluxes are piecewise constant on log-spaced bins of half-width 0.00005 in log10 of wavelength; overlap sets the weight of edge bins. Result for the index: 0.9 angstrom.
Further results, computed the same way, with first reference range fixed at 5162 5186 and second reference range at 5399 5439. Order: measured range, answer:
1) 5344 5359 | -1.4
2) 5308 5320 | -2.2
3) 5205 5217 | -0.8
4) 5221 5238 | -1.4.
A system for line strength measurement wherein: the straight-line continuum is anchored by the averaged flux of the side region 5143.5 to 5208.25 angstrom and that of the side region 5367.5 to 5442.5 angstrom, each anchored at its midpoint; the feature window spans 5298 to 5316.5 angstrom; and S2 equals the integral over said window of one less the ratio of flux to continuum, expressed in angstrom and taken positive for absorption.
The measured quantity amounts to -2.3 angstrom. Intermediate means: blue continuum 52.3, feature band 64.8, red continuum 61.5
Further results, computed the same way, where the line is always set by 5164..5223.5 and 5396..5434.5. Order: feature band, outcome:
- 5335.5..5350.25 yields -0.9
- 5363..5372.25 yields 0.2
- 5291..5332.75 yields -3.9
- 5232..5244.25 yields -1.3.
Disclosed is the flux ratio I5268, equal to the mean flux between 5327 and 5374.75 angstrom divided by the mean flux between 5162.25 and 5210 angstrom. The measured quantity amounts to 1.2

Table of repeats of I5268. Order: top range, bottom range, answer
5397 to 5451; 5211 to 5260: 1.05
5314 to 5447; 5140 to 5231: 1.15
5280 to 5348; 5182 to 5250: 1.12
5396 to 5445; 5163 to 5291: 1.10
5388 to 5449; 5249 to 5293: 1.02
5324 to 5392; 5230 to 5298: 1.02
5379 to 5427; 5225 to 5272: 1.06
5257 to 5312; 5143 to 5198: 1.17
